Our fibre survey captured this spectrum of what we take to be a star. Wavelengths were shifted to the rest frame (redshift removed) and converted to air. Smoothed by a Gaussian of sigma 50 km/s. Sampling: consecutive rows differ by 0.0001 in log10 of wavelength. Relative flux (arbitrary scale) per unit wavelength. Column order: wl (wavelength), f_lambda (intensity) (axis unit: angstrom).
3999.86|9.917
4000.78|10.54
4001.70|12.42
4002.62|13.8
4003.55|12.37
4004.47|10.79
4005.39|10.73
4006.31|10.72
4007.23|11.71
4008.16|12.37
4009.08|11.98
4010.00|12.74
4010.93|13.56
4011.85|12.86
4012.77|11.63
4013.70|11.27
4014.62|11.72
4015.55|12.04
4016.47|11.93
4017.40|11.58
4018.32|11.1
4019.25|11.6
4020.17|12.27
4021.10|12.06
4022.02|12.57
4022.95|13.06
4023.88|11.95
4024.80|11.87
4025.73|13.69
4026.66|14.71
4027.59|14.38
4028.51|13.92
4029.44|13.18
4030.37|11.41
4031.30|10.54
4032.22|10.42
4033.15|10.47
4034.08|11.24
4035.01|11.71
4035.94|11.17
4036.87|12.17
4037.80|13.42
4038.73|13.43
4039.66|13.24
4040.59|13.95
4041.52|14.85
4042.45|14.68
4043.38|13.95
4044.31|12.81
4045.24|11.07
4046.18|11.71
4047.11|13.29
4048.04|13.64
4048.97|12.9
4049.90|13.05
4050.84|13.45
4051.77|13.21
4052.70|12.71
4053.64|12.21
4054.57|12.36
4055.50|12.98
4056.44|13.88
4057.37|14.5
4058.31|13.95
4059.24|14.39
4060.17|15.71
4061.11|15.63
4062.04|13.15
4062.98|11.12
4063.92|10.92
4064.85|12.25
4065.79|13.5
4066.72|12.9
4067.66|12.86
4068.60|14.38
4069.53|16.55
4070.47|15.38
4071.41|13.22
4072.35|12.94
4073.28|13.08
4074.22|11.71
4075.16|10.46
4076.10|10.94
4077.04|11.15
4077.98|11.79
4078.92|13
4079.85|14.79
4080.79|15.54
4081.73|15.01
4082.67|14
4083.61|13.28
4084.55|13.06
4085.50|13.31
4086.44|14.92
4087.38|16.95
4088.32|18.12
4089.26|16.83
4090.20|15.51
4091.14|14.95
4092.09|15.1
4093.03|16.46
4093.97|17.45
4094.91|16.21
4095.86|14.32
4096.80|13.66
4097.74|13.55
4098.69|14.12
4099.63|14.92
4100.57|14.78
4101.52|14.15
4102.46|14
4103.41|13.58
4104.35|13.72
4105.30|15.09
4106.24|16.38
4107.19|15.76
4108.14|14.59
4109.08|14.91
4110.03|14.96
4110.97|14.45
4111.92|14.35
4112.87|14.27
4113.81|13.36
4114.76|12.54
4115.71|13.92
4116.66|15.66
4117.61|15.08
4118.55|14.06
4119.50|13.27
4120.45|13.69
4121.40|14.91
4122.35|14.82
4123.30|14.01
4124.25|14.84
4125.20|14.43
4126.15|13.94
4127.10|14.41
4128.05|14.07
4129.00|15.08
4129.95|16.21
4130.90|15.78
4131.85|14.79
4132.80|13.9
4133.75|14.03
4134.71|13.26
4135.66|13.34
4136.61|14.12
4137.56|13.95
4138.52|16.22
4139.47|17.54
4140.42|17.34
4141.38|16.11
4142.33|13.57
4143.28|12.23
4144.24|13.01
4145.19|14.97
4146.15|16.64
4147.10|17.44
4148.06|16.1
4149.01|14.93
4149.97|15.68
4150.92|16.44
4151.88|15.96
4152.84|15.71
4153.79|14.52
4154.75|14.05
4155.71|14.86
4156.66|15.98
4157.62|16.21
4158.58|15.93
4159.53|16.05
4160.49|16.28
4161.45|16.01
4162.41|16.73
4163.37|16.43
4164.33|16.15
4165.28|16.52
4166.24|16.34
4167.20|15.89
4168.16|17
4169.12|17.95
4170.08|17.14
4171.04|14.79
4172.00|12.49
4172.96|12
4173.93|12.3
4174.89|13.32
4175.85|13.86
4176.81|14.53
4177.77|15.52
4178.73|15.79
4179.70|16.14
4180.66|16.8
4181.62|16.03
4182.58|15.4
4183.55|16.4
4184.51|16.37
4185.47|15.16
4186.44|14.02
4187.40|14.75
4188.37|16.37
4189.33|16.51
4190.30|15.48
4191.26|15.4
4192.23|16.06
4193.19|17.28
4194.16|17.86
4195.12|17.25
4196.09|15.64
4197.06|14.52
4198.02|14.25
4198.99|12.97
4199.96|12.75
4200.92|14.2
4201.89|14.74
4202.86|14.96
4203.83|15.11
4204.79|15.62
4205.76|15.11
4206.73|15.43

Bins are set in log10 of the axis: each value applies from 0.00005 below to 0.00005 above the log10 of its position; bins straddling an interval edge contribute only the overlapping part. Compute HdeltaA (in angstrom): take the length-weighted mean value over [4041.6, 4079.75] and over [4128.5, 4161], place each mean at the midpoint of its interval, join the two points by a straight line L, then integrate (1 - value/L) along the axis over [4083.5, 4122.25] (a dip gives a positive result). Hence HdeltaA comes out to -1.6 angstrom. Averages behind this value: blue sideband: 13.1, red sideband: 15.2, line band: 14.7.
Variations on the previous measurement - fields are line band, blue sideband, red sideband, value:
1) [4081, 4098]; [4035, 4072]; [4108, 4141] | -1.48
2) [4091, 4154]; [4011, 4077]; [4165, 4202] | -2.63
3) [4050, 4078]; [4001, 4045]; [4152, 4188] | 0.20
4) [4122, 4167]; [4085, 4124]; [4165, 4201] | -0.54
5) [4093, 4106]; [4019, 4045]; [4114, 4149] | -0.60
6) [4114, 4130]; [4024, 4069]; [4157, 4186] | 0.23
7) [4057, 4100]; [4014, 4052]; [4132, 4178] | -1.62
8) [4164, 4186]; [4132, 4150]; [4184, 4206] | -0.28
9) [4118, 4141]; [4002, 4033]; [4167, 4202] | -0.68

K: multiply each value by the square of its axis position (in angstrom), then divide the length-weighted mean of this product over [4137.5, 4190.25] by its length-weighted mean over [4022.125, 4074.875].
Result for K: 1.26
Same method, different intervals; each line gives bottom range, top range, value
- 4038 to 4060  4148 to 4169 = 1.26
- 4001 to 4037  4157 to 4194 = 1.40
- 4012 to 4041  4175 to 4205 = 1.36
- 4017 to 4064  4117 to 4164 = 1.24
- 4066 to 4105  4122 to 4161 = 1.09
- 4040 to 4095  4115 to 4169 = 1.14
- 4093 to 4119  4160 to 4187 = 1.09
